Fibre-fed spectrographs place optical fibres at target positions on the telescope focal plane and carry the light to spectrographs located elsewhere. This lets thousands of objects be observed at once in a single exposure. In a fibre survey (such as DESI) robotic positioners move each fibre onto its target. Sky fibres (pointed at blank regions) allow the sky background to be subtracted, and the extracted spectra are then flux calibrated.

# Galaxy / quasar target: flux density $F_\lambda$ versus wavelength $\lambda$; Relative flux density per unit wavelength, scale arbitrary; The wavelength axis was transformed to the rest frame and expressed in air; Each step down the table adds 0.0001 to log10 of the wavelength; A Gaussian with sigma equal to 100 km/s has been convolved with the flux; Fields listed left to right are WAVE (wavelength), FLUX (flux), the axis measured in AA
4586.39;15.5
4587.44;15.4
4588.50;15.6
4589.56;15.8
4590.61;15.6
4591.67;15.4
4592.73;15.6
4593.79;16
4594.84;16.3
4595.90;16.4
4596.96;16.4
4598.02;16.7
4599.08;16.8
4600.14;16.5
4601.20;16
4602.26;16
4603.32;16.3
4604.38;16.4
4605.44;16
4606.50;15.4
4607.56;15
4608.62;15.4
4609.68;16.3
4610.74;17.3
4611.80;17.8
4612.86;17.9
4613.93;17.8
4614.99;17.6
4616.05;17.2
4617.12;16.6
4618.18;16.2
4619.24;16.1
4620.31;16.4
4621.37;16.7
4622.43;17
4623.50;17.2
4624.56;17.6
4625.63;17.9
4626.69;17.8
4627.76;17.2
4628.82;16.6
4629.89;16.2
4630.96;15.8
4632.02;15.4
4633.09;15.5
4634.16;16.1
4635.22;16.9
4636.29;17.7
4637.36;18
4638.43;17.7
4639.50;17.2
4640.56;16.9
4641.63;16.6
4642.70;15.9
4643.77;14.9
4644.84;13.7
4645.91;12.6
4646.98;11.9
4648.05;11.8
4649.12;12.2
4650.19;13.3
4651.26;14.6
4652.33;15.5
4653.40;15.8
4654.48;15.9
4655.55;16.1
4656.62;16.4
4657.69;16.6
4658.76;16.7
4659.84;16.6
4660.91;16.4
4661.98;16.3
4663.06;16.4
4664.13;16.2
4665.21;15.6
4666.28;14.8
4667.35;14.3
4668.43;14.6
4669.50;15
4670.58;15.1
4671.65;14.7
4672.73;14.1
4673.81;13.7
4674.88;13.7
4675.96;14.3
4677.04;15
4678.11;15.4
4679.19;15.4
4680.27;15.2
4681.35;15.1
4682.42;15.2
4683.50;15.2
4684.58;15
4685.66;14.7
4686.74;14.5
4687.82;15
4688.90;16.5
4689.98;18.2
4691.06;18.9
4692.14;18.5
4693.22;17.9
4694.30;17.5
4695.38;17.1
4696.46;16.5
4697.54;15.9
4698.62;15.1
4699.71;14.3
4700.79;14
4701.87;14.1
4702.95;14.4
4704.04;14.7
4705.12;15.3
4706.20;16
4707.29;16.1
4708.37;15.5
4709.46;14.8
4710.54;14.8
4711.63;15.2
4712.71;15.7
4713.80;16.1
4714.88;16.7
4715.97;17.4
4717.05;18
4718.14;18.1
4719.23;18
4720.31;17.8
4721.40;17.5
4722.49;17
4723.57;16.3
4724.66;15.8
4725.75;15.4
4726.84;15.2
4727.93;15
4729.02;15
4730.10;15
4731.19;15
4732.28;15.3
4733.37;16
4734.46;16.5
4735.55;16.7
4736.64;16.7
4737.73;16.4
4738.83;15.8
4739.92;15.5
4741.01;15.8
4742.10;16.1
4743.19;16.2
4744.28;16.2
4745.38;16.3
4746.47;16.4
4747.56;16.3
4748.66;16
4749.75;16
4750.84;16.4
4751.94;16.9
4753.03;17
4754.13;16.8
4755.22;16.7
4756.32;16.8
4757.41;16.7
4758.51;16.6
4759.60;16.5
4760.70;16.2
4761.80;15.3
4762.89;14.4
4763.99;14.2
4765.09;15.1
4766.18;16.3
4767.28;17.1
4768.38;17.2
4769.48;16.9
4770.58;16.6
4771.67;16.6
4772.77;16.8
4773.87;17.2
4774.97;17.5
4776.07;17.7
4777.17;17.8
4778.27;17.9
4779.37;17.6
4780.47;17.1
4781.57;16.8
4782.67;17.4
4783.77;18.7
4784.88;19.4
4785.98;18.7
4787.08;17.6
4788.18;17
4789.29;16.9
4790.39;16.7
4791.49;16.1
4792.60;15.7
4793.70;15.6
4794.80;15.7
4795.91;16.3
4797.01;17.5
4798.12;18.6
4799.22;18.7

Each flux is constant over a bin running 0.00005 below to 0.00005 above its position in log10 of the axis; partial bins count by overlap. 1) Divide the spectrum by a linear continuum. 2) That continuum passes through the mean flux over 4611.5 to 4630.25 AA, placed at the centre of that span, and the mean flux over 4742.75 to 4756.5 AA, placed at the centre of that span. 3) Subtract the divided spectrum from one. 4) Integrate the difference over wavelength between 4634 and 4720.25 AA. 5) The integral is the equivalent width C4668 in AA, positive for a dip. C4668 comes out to 6.0 AA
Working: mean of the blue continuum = 17.1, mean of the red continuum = 16.4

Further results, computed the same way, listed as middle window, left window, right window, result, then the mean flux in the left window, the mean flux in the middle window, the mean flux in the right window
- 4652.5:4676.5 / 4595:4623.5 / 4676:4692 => 0.7 AA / 16.6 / 15.4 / 15.7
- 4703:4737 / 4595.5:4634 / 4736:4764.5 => 0.4 AA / 16.6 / 16.1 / 16.2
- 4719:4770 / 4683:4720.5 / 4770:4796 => 1.5 AA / 16.1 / 16.2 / 17.2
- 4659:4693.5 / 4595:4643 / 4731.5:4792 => 2.3 AA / 16.7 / 15.5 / 16.6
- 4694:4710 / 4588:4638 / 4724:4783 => 1.0 AA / 16.5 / 15.4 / 16.3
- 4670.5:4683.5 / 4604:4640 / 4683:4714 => 1.1 AA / 16.8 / 14.8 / 15.8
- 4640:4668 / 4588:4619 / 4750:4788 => 2.3 AA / 16.4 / 15.2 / 16.9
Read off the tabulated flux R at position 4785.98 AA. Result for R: 18.7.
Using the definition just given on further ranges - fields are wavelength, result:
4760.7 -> 16.2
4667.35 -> 14.3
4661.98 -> 16.3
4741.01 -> 15.8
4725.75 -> 15.4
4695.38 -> 17.1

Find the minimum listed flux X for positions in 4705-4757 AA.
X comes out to 14.8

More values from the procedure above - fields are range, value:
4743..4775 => 14.2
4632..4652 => 11.8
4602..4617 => 15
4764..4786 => 15.1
